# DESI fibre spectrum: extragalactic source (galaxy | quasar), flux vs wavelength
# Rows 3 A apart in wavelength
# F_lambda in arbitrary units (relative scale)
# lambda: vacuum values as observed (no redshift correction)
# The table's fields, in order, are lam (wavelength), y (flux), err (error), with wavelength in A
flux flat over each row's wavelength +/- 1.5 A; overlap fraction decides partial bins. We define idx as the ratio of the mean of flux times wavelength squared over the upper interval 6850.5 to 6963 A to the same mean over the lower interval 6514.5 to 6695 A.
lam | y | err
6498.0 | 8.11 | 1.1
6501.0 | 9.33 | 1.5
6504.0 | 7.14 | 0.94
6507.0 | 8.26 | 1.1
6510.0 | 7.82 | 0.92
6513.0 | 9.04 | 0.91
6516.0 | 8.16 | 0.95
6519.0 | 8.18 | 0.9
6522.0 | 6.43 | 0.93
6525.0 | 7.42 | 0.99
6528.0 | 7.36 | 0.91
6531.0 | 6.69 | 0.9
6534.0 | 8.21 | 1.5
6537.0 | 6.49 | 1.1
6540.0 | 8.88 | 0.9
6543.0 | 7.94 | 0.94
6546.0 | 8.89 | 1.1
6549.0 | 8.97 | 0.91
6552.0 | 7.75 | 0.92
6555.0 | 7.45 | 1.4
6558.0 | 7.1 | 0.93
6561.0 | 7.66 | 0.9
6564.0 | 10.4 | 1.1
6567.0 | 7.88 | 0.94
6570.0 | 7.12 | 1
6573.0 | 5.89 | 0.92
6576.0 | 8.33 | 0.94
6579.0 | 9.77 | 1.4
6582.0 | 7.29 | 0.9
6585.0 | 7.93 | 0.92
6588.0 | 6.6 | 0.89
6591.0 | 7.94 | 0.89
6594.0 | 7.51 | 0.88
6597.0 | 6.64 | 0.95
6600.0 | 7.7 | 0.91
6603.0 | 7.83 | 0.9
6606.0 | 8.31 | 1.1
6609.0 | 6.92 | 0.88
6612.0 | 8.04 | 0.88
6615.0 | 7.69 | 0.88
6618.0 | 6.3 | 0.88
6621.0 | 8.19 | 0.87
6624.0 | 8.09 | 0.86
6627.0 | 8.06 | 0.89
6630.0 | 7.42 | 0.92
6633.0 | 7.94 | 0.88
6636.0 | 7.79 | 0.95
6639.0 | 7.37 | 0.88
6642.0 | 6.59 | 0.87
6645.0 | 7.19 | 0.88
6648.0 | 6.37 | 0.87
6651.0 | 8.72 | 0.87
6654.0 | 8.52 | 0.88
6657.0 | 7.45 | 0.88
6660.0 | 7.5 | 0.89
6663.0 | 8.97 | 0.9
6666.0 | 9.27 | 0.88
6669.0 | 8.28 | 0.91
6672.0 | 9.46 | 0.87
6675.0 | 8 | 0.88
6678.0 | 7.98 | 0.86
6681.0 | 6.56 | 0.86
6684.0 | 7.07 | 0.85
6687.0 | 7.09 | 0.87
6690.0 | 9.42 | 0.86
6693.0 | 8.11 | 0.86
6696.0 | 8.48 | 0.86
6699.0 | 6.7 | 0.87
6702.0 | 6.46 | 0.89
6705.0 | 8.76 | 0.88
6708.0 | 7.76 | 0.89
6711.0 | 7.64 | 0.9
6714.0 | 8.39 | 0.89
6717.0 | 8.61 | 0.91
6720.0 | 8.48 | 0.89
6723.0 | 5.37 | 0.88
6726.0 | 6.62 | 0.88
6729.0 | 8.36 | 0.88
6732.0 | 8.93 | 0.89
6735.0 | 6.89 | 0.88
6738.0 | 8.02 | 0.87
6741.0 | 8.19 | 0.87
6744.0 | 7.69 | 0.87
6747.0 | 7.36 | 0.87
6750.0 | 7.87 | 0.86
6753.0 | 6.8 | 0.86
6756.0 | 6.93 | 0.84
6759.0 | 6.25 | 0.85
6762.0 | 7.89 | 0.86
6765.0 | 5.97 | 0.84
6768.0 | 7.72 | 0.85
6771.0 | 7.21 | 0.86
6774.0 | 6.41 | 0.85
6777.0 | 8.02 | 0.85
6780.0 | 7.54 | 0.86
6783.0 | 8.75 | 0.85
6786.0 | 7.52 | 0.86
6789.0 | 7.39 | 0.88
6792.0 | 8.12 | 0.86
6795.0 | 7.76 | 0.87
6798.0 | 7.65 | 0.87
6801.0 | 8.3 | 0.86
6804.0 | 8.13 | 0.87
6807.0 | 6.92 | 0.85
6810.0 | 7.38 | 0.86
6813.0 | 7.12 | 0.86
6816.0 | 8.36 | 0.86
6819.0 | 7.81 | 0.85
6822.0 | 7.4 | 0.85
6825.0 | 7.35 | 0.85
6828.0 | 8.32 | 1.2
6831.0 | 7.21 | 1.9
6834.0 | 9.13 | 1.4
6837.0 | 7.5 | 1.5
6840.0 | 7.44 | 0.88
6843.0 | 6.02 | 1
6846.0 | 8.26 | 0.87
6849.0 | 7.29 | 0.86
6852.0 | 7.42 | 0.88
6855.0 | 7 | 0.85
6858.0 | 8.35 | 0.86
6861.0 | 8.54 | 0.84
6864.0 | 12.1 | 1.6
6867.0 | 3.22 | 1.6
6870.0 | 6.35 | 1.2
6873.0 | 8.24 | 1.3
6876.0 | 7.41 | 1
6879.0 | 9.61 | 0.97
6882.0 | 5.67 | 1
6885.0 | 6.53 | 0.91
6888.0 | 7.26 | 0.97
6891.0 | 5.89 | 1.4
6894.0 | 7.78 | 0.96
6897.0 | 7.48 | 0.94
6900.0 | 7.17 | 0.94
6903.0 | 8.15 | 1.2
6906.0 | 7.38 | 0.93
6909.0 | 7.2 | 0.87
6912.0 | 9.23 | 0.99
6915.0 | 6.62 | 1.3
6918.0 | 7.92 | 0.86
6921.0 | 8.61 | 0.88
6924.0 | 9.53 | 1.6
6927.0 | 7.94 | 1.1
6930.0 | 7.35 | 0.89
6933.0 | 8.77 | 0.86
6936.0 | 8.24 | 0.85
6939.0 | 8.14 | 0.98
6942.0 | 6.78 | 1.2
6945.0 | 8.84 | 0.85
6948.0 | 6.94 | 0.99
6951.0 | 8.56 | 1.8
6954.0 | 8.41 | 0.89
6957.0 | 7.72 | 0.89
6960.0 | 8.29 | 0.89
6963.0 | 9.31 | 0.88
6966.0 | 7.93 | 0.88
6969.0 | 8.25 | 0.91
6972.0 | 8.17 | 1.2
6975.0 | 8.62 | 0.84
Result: 1.09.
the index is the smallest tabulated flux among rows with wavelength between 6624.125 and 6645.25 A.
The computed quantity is 6.59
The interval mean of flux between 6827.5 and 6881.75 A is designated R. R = 7.69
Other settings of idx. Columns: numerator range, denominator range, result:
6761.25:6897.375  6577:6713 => 1.02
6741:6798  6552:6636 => 1.02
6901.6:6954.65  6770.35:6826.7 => 1.09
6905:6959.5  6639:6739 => 1.10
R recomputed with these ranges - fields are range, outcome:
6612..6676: 7.87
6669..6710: 7.85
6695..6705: 7.38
